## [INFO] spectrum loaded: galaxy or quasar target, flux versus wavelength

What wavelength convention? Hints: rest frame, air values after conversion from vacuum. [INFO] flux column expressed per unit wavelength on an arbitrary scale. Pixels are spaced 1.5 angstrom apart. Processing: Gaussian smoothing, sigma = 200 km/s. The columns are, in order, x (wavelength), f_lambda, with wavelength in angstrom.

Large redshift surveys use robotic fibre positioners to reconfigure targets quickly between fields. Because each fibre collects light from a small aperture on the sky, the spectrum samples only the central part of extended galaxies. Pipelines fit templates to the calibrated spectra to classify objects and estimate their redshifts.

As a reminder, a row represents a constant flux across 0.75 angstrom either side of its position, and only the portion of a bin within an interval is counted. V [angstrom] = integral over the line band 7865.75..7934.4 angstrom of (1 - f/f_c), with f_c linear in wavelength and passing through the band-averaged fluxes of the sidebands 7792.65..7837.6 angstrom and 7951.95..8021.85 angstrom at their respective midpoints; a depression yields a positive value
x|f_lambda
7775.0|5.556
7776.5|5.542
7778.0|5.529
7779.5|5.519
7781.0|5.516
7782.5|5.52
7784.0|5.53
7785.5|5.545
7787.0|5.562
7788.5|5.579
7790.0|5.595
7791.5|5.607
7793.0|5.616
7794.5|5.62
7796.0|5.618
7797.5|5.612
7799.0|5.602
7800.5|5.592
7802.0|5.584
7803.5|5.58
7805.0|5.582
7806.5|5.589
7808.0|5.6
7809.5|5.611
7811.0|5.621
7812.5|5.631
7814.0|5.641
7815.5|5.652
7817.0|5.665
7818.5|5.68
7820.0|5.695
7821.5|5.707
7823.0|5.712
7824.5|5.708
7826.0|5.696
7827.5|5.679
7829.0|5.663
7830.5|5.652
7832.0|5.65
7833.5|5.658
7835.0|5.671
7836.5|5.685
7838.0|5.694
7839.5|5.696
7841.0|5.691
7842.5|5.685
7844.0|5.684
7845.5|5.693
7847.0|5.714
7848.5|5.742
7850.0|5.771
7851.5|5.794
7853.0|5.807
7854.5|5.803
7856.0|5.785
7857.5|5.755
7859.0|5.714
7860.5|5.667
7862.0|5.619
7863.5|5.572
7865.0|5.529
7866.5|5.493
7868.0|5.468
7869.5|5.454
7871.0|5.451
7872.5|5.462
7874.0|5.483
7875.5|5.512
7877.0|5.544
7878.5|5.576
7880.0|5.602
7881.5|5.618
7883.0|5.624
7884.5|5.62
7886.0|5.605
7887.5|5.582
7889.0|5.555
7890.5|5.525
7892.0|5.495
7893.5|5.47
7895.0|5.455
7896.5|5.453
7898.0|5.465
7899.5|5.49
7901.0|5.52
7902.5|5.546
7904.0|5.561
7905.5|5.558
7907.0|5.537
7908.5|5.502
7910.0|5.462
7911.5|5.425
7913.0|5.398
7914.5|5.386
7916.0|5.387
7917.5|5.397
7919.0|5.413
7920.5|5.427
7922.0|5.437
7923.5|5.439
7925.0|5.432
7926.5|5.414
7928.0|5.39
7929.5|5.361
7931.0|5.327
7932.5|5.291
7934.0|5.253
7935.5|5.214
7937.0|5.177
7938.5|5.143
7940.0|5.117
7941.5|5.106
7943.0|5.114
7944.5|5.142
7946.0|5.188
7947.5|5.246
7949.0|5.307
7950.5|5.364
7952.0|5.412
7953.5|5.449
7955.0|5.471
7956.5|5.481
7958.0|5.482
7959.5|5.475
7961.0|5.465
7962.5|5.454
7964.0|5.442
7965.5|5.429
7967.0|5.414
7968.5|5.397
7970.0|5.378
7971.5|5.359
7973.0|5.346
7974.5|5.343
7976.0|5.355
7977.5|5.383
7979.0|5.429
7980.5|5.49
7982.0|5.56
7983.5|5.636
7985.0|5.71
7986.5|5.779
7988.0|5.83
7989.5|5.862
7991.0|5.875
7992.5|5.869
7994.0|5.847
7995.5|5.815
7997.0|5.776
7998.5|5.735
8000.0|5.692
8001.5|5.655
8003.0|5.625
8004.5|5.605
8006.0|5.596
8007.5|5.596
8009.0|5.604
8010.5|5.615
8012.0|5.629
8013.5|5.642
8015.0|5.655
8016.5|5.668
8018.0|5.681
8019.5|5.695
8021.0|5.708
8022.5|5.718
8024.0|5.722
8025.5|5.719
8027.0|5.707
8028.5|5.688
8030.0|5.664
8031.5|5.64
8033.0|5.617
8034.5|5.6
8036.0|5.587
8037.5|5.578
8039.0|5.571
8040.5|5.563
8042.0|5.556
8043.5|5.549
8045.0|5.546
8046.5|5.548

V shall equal 1.7 angstrom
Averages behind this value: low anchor 5.64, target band 5.48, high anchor 5.59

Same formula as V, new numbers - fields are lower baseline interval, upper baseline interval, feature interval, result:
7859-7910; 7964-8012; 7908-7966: 2.2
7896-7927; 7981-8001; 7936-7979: 2.3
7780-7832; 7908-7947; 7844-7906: -1.6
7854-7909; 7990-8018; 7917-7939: 1.0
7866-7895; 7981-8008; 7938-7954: 1.2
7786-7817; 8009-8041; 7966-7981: 0.7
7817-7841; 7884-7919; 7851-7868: -0.2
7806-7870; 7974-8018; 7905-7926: 0.8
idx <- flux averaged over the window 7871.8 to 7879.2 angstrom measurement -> 5.52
